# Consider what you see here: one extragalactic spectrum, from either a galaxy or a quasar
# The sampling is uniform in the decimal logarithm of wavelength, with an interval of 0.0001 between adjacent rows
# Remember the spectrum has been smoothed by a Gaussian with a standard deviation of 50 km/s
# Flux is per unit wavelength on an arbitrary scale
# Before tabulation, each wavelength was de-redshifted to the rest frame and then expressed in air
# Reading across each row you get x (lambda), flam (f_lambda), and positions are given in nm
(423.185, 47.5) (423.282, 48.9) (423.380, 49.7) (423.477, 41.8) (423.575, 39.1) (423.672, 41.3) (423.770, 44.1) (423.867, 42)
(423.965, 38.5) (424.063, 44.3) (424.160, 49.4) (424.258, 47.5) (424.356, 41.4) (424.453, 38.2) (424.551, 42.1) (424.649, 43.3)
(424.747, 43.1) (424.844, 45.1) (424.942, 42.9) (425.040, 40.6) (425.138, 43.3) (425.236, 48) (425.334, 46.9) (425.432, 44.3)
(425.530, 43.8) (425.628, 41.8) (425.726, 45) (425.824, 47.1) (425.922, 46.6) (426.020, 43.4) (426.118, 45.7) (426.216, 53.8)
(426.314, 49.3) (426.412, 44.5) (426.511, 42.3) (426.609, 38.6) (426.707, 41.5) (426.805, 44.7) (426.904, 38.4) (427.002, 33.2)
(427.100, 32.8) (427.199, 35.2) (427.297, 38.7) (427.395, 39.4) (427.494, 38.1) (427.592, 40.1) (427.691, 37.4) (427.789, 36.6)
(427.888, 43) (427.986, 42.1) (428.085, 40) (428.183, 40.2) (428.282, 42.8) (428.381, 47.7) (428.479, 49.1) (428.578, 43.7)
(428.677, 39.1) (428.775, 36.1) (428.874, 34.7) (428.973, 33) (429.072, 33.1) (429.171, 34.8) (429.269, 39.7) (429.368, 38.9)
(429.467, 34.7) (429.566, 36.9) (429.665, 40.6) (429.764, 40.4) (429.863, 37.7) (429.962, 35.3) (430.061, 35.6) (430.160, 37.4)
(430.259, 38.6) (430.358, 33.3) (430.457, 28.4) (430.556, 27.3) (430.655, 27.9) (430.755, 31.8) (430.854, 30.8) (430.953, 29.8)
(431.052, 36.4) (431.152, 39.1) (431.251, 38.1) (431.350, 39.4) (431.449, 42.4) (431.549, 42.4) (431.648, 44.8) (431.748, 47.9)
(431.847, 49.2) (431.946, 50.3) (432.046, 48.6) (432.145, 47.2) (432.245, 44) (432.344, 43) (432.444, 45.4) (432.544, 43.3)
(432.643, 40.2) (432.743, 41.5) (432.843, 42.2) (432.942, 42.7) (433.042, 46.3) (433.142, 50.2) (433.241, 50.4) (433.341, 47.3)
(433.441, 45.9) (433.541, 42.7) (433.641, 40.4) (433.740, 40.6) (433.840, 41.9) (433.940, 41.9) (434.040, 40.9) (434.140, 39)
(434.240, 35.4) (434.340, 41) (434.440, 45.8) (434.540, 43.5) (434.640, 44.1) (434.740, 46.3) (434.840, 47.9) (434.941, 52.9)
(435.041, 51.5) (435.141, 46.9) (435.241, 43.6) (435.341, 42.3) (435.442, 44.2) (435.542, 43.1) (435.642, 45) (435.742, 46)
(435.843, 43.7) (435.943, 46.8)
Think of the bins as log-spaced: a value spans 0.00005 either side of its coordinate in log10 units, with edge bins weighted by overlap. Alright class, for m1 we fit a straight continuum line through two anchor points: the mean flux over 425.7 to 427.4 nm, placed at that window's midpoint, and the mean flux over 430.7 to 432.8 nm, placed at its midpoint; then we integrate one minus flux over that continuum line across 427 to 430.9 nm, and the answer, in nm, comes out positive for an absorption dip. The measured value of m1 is 0.45 nm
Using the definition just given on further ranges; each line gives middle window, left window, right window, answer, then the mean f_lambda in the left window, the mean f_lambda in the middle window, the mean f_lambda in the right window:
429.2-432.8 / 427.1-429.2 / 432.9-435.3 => 0.23 nm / 39.2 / 39.1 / 44.5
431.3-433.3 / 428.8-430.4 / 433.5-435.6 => -0.23 nm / 36.5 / 45.1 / 43.6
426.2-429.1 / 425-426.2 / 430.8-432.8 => 0.25 nm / 45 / 40.2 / 42.2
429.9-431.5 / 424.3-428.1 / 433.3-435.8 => 0.32 nm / 42.1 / 34.5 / 44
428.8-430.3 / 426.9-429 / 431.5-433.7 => 0.17 nm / 39.2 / 36.7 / 45.3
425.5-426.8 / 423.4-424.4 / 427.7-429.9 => -0.11 nm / 43.1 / 44.9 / 39.3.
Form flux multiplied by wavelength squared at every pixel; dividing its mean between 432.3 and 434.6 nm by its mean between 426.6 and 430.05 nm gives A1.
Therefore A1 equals 1.14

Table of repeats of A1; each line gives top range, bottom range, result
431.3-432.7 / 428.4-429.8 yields 1.18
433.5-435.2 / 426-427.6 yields 1.10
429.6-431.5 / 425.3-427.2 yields 0.84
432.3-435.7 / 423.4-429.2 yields 1.09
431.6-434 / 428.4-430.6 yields 1.23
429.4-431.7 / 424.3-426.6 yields 0.83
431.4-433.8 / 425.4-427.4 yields 1.09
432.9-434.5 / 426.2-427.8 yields 1.11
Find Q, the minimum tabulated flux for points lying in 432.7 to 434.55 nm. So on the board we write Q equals 35.4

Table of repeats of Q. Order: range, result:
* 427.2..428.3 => 36.6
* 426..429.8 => 32.8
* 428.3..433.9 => 27.3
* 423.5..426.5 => 38.2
